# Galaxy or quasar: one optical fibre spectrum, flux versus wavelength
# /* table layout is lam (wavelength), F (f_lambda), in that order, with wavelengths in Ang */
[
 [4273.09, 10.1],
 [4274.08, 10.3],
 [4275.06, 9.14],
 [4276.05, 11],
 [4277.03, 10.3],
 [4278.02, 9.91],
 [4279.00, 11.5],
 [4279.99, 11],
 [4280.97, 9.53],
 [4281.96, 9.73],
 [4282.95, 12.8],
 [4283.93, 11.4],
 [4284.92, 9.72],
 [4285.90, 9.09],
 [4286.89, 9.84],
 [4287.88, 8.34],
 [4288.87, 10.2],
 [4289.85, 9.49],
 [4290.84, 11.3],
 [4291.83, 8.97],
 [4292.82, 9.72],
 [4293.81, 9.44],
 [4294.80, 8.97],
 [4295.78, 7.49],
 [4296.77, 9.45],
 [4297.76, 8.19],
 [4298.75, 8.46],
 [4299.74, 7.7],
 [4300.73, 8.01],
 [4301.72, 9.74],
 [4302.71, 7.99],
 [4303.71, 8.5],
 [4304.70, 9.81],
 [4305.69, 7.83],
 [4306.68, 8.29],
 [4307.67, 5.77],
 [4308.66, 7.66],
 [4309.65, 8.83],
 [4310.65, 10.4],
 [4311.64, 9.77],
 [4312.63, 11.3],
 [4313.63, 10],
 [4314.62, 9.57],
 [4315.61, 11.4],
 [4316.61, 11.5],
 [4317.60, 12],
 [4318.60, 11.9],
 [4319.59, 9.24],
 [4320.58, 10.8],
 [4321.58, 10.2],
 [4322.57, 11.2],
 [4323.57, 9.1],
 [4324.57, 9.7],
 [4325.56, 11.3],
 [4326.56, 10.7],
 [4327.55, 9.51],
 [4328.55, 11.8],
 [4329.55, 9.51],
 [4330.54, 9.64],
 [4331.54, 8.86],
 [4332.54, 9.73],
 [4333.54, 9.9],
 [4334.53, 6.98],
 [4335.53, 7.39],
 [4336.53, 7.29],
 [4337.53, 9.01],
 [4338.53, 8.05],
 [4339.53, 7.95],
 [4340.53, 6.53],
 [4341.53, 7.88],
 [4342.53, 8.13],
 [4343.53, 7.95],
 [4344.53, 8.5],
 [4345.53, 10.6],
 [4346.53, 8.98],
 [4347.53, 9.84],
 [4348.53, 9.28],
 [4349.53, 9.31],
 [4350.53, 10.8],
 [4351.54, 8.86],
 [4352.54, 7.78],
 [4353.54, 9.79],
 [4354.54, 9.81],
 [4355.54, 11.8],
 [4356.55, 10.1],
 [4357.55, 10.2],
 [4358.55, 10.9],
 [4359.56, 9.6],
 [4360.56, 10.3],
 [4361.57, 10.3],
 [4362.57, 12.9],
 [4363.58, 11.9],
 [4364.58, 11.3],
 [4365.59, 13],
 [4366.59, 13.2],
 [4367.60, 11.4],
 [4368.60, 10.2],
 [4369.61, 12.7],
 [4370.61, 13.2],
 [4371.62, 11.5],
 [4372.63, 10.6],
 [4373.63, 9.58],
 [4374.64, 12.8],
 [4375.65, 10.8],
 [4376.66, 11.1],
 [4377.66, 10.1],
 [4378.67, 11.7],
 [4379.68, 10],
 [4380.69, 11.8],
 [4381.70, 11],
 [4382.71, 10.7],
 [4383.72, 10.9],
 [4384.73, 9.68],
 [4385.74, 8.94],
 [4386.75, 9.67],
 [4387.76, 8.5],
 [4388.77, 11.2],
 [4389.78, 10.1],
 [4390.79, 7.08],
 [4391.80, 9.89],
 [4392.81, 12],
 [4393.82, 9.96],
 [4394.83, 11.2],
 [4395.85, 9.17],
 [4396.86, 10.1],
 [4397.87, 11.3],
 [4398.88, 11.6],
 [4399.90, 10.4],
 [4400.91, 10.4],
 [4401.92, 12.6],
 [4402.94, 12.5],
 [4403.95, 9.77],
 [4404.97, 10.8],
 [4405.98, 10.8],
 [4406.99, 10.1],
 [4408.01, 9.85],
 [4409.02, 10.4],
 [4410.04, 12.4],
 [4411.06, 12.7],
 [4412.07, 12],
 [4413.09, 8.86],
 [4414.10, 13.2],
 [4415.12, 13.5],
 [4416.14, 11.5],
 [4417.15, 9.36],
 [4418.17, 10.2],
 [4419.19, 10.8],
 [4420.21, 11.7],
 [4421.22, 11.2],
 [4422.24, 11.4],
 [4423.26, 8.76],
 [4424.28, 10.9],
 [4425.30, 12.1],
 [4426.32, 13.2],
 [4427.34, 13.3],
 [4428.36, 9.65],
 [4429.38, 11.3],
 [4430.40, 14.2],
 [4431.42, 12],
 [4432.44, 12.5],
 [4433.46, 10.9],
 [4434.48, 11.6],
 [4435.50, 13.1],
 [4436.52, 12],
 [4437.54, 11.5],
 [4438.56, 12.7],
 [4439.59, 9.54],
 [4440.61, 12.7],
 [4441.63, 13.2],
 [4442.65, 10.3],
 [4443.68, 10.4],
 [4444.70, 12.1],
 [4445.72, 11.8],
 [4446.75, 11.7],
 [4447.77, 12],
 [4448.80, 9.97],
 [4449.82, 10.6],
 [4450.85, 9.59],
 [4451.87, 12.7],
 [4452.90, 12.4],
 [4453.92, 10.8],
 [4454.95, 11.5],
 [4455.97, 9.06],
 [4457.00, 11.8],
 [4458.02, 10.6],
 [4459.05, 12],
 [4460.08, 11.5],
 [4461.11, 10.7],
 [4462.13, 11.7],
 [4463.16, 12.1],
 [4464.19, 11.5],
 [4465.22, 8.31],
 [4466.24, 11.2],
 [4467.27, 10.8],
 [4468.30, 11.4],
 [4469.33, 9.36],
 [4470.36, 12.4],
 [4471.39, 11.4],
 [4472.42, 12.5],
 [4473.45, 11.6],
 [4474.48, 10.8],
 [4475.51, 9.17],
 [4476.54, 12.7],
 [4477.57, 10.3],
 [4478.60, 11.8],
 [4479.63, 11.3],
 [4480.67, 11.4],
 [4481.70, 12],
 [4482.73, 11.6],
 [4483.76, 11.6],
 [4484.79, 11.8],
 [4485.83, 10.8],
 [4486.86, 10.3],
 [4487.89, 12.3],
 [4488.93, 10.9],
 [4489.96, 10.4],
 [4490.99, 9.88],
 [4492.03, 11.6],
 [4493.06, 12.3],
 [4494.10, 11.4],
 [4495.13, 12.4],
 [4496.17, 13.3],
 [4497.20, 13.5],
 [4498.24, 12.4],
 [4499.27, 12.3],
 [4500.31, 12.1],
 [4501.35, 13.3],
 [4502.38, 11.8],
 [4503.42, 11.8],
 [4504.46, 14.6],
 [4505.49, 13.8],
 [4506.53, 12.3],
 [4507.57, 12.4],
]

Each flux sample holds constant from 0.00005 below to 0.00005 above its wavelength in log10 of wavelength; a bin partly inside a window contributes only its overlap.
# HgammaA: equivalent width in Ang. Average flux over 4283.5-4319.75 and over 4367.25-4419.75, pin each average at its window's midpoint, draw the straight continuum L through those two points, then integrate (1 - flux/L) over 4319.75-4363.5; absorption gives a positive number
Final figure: 2.1 Ang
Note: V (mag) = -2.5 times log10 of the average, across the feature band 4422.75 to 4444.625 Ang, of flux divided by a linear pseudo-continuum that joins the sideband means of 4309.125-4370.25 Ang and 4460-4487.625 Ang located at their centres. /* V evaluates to -0.09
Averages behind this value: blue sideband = 9.98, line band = 11.7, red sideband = 11.2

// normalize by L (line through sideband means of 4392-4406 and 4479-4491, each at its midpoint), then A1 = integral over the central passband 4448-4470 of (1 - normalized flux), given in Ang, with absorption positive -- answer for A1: 0.4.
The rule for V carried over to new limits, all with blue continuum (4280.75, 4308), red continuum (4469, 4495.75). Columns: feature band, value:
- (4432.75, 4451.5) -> -0.06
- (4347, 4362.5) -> -0.02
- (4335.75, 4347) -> 0.18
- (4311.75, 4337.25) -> -0.06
